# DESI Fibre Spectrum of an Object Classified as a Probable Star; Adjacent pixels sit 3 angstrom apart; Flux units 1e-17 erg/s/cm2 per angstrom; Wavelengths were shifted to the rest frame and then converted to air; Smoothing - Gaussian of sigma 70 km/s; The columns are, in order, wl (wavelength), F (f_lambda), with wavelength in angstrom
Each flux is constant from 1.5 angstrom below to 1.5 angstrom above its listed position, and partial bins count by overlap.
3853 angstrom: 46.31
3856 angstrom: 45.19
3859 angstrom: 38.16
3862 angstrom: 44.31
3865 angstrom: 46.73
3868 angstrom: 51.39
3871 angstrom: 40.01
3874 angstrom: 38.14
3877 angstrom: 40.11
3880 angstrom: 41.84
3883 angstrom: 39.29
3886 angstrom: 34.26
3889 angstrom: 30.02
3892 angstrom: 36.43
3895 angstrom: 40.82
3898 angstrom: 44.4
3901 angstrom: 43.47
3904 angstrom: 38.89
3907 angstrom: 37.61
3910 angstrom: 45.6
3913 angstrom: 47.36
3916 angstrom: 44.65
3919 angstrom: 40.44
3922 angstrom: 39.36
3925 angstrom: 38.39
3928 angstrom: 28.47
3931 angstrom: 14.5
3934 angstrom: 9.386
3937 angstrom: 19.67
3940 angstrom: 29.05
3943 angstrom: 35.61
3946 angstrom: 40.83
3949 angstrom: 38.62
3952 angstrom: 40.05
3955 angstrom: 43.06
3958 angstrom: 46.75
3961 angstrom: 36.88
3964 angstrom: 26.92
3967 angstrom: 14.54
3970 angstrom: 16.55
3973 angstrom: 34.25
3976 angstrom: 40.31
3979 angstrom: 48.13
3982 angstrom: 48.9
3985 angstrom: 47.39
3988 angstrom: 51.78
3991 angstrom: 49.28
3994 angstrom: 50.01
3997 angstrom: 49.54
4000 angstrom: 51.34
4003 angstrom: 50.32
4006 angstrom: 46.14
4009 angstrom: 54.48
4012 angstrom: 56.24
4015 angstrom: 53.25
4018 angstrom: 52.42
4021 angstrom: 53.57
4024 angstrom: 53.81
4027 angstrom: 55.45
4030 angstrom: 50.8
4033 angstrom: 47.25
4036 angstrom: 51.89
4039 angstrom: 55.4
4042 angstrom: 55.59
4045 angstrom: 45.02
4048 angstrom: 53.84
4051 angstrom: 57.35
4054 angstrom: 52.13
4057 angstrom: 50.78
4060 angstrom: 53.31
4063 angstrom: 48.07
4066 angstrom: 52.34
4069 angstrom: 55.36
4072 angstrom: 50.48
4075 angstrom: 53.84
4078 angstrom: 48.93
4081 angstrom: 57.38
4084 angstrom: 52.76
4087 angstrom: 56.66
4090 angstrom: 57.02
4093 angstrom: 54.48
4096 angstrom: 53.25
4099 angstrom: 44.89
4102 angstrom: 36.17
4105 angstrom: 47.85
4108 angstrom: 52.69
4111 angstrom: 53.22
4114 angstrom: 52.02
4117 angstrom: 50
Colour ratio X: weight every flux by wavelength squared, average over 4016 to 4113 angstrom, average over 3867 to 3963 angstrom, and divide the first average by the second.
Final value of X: 1.51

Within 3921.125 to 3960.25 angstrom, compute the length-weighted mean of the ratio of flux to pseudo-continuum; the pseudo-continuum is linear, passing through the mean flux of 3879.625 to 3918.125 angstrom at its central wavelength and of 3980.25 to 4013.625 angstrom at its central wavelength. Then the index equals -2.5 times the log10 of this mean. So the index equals 0.35 mag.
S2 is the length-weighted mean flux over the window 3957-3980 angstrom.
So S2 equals 32.4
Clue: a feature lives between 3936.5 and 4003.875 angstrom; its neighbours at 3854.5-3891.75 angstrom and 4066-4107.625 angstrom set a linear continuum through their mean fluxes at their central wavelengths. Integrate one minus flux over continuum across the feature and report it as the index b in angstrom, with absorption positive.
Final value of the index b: 8.8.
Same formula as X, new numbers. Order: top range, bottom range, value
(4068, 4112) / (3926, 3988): 1.64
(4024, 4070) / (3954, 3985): 1.51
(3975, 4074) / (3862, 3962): 1.44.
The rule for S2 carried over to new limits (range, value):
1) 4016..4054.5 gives 52.7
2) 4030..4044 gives 52.1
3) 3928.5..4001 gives 36.6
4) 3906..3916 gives 44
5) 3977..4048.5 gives 51.2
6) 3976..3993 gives 48.3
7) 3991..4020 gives 51.4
